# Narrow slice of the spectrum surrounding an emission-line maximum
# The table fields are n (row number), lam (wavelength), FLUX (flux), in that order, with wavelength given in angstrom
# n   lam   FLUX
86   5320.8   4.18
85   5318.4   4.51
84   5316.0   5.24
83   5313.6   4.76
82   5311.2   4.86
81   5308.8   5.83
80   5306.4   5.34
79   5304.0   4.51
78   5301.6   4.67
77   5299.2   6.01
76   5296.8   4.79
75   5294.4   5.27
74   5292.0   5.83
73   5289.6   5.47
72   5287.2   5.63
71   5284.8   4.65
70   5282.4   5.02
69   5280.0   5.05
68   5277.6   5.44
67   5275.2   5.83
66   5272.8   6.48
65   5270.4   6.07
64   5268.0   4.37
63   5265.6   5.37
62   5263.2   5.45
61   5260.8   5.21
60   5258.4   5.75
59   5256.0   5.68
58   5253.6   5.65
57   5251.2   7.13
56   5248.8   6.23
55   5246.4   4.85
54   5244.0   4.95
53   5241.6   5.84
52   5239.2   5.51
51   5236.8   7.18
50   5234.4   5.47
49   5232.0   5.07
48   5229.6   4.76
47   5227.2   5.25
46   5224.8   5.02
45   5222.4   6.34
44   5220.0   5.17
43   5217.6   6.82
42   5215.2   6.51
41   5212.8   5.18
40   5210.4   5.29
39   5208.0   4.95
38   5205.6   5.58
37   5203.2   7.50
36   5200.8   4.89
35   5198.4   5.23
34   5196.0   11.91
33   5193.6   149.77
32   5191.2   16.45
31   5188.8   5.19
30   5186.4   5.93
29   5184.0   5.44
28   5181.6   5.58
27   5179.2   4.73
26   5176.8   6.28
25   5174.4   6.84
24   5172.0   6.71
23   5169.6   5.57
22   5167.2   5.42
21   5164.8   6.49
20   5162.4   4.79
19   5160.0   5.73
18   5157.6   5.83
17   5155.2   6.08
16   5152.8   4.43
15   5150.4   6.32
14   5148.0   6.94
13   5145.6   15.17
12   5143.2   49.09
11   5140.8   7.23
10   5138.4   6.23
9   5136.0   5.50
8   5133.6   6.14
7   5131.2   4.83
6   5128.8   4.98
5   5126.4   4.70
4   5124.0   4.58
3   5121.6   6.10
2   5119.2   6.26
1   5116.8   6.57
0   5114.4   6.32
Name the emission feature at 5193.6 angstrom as [O III]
